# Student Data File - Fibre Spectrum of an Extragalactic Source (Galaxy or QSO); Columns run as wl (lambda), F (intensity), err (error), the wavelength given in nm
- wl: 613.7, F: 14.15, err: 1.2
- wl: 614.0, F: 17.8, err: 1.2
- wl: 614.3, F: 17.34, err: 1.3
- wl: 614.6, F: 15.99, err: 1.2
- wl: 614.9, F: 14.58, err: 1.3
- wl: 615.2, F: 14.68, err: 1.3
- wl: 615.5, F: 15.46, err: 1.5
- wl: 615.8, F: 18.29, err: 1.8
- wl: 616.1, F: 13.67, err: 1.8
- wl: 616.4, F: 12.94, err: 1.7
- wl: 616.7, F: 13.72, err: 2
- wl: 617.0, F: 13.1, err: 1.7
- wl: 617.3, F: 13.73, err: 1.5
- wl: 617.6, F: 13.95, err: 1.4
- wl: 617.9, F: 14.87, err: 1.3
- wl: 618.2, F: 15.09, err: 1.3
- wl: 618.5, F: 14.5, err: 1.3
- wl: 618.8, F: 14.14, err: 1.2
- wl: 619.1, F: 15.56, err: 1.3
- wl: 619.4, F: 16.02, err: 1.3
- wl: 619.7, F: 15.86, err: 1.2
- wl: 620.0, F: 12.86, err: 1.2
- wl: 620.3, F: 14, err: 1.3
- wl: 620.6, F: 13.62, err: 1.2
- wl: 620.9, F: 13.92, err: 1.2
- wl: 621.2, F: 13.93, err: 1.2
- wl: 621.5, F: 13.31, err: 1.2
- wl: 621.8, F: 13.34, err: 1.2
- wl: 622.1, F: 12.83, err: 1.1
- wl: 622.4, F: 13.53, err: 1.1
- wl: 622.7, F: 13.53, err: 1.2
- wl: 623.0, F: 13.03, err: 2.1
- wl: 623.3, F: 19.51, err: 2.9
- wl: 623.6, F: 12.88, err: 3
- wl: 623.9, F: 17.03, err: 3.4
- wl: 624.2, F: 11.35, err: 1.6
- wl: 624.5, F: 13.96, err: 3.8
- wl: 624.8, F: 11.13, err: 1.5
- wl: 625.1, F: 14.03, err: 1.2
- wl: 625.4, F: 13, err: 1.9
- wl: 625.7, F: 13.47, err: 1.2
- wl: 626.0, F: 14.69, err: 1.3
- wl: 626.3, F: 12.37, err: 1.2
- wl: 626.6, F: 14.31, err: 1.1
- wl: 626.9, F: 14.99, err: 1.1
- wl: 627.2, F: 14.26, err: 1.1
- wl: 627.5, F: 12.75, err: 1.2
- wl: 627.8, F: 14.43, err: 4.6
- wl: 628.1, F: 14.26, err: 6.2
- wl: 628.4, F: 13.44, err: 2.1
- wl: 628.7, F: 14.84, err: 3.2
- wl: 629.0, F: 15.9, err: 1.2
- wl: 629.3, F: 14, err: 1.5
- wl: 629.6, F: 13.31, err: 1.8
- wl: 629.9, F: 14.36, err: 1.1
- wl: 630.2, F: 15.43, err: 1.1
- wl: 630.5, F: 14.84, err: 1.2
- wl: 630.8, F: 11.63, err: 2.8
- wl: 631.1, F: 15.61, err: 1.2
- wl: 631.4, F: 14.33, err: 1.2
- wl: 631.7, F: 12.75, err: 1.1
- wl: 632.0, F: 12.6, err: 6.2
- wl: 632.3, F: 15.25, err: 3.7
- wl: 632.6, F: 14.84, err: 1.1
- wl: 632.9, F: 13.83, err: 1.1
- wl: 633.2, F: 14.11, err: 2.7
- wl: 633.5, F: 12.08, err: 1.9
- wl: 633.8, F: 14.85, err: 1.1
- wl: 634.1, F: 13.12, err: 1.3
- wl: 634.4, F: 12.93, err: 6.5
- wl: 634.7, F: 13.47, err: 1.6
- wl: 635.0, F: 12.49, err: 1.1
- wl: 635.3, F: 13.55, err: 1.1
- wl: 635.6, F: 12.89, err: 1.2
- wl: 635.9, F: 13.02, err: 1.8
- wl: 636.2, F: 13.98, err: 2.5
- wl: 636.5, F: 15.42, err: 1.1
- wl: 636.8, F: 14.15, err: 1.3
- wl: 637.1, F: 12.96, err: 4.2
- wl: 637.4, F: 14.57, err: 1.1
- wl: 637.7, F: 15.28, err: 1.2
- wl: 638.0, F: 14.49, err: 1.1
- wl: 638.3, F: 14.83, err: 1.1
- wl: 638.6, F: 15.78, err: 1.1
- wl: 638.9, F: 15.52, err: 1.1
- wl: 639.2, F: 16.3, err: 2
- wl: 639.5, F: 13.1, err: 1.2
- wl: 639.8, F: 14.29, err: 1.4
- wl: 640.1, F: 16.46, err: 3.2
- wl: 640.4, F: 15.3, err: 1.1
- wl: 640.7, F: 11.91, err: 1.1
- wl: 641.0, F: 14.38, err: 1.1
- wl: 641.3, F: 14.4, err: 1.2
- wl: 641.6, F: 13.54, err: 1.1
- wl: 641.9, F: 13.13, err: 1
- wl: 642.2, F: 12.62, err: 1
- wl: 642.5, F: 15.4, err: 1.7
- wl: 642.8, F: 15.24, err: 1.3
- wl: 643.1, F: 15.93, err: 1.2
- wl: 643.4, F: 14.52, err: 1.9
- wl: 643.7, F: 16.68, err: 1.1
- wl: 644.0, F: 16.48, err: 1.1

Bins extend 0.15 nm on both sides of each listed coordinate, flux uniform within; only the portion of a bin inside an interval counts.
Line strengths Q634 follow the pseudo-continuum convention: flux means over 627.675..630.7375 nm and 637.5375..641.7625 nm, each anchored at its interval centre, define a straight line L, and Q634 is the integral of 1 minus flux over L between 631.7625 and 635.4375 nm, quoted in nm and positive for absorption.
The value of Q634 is 0.24 nm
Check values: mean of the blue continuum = 14.4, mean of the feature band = 13.6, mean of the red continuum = 14.7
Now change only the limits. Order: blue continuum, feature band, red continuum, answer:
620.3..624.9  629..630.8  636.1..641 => -0.010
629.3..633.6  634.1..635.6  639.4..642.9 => 0.100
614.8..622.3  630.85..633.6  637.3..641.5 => 0.134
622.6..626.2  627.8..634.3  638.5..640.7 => 0.156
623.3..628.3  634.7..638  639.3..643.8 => 0.096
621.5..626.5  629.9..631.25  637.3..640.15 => -0.007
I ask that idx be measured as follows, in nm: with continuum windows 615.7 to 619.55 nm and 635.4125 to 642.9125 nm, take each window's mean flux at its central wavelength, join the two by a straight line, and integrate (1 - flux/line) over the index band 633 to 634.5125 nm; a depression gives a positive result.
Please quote 0.10 nm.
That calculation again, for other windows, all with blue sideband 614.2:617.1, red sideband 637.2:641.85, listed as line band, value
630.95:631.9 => 0.04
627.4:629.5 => 0.08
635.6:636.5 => 0.06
